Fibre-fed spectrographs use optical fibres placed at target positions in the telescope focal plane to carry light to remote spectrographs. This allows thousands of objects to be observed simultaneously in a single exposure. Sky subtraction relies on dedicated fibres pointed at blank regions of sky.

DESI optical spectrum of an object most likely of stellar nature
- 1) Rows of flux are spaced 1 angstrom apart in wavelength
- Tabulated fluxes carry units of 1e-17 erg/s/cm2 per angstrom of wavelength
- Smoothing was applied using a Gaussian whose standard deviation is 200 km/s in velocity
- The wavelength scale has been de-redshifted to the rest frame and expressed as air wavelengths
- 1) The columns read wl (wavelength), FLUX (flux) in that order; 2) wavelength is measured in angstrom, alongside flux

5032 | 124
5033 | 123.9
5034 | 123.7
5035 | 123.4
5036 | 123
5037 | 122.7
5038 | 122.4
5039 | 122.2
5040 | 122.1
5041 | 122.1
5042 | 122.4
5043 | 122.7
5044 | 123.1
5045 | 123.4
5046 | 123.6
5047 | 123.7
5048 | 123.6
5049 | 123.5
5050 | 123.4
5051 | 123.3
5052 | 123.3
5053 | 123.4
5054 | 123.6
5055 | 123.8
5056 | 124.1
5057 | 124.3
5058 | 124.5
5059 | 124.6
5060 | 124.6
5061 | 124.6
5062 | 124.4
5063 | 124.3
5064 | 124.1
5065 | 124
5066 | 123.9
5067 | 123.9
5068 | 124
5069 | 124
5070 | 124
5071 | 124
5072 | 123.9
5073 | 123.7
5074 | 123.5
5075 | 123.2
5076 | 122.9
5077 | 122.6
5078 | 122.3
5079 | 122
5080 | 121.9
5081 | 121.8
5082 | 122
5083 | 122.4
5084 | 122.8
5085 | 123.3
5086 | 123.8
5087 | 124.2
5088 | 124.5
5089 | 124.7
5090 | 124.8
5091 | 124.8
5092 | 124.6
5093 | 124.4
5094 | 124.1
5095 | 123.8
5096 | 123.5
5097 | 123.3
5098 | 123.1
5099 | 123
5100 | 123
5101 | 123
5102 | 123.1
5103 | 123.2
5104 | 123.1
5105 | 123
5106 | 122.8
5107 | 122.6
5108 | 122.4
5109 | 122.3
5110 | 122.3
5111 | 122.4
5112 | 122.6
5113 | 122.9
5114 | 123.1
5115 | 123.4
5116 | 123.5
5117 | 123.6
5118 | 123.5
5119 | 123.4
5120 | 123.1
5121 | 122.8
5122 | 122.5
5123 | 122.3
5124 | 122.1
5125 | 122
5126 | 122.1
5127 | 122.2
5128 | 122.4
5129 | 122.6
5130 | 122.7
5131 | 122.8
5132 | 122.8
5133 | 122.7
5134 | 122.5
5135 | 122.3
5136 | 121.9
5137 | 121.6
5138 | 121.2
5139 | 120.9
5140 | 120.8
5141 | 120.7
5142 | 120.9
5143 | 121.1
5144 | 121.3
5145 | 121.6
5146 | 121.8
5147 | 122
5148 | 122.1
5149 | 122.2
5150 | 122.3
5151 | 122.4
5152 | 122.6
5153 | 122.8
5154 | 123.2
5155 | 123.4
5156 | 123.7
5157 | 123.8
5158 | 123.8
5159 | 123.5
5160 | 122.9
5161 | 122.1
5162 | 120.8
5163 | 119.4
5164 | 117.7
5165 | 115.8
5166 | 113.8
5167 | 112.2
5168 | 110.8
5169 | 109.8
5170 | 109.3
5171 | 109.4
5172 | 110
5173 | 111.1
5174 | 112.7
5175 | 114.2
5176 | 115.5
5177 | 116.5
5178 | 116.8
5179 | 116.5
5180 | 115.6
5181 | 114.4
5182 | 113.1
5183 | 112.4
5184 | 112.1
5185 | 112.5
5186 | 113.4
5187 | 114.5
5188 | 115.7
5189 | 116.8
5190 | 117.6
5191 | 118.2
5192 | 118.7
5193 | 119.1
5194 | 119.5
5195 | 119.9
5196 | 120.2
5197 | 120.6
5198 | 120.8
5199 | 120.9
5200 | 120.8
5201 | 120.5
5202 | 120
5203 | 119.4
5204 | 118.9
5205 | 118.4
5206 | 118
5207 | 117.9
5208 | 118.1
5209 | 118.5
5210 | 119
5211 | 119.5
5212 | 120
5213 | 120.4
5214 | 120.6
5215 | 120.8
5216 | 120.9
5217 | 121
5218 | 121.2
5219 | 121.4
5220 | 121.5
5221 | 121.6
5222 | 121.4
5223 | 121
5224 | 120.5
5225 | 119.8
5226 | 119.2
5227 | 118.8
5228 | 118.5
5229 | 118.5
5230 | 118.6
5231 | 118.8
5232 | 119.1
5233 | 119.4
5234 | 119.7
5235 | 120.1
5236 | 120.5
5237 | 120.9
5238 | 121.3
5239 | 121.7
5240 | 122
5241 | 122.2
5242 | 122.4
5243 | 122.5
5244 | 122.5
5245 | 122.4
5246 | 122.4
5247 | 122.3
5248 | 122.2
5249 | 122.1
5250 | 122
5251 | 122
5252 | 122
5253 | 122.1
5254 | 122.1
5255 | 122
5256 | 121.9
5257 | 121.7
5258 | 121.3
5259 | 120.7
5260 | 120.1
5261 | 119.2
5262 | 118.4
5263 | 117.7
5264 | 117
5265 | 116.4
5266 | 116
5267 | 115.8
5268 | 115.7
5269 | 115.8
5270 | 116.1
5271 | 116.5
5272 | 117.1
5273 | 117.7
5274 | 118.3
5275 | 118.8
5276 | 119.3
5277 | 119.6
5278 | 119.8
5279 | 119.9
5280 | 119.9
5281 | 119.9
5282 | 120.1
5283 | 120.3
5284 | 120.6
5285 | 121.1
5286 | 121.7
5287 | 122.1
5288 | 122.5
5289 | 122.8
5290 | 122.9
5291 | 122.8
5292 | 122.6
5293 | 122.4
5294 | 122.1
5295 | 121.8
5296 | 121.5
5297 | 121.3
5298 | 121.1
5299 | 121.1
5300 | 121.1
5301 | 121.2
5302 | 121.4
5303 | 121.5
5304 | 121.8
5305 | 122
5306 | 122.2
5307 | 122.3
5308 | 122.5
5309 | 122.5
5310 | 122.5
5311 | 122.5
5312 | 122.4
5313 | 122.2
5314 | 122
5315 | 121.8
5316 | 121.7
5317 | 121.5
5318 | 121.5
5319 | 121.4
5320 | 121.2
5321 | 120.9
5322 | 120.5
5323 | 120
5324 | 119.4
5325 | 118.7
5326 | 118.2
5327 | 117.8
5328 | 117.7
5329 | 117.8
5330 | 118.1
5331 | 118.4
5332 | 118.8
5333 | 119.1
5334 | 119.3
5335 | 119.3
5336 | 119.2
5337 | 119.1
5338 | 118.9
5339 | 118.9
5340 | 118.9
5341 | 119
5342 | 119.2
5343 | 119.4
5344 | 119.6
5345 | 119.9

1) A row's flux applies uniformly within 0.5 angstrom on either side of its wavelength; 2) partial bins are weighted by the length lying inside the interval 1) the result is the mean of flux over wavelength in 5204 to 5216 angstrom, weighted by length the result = 119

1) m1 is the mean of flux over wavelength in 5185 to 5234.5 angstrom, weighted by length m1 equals 119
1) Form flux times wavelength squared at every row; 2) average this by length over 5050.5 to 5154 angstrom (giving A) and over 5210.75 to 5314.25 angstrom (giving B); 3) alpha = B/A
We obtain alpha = 1.04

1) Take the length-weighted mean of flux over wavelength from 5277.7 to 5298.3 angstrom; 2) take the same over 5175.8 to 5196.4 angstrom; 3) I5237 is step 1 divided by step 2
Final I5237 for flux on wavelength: 1.05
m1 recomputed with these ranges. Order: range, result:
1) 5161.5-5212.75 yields 116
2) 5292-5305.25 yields 122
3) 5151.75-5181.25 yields 117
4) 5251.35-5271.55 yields 119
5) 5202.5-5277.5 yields 120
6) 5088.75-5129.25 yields 123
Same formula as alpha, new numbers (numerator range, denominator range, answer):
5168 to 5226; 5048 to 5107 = 1.00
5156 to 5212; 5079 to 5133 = 0.98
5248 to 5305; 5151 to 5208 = 1.06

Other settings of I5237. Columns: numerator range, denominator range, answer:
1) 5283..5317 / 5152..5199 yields 1.04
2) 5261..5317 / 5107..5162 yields 0.98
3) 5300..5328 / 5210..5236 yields 1.01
